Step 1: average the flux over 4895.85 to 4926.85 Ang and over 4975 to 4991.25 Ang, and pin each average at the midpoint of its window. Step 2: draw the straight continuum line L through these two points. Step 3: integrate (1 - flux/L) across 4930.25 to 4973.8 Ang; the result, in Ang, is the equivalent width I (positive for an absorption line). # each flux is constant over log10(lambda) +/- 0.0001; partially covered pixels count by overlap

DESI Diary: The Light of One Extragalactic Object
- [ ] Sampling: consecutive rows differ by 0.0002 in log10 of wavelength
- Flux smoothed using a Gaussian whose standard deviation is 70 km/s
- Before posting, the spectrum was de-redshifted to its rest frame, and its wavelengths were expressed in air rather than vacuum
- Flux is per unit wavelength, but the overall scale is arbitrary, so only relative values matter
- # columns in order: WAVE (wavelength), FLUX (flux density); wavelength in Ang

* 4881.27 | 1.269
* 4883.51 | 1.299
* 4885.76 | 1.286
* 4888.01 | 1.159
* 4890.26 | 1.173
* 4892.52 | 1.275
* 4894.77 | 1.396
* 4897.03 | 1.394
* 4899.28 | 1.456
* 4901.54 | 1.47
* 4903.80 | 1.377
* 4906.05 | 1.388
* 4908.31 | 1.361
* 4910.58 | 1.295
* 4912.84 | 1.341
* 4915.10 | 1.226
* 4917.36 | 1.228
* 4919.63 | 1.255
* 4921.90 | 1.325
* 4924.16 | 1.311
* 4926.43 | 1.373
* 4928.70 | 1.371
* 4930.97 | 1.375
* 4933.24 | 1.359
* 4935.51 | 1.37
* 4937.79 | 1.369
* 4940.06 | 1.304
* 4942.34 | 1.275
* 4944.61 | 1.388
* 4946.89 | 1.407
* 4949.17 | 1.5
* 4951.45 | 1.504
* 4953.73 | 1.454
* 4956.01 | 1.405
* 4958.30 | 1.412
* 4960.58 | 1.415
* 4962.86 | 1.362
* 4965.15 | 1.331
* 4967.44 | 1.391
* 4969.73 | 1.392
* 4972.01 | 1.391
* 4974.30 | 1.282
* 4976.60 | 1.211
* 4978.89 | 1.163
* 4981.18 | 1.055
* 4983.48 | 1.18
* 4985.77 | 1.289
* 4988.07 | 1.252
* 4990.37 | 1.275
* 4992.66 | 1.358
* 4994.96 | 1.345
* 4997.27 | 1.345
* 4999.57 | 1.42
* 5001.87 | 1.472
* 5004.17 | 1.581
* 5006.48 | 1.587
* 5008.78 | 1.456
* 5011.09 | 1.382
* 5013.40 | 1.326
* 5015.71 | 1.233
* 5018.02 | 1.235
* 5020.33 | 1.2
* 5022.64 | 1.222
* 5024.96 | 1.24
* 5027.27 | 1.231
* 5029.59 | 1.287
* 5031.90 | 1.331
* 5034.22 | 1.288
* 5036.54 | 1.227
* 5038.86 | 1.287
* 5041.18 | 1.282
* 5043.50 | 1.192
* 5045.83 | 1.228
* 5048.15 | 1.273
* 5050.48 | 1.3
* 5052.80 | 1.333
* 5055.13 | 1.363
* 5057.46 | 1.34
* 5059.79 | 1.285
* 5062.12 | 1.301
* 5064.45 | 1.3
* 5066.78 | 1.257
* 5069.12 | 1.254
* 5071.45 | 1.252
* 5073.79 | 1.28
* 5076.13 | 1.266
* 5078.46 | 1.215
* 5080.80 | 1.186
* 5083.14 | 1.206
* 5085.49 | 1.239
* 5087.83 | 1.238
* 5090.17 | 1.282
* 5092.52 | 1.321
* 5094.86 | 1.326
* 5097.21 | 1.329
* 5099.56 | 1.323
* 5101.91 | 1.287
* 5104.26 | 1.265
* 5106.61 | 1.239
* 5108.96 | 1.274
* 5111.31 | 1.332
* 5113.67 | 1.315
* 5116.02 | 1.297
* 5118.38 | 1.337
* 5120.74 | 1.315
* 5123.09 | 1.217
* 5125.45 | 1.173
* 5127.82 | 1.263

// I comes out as -4.31 Ang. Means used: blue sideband 1.34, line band 1.39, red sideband 1.2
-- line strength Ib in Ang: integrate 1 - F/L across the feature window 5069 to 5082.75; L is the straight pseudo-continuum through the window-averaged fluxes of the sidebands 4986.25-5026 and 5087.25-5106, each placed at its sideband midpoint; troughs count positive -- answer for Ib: 0.7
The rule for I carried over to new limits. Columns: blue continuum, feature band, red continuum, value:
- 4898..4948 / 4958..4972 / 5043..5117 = -0.6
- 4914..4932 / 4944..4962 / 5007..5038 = -1.9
